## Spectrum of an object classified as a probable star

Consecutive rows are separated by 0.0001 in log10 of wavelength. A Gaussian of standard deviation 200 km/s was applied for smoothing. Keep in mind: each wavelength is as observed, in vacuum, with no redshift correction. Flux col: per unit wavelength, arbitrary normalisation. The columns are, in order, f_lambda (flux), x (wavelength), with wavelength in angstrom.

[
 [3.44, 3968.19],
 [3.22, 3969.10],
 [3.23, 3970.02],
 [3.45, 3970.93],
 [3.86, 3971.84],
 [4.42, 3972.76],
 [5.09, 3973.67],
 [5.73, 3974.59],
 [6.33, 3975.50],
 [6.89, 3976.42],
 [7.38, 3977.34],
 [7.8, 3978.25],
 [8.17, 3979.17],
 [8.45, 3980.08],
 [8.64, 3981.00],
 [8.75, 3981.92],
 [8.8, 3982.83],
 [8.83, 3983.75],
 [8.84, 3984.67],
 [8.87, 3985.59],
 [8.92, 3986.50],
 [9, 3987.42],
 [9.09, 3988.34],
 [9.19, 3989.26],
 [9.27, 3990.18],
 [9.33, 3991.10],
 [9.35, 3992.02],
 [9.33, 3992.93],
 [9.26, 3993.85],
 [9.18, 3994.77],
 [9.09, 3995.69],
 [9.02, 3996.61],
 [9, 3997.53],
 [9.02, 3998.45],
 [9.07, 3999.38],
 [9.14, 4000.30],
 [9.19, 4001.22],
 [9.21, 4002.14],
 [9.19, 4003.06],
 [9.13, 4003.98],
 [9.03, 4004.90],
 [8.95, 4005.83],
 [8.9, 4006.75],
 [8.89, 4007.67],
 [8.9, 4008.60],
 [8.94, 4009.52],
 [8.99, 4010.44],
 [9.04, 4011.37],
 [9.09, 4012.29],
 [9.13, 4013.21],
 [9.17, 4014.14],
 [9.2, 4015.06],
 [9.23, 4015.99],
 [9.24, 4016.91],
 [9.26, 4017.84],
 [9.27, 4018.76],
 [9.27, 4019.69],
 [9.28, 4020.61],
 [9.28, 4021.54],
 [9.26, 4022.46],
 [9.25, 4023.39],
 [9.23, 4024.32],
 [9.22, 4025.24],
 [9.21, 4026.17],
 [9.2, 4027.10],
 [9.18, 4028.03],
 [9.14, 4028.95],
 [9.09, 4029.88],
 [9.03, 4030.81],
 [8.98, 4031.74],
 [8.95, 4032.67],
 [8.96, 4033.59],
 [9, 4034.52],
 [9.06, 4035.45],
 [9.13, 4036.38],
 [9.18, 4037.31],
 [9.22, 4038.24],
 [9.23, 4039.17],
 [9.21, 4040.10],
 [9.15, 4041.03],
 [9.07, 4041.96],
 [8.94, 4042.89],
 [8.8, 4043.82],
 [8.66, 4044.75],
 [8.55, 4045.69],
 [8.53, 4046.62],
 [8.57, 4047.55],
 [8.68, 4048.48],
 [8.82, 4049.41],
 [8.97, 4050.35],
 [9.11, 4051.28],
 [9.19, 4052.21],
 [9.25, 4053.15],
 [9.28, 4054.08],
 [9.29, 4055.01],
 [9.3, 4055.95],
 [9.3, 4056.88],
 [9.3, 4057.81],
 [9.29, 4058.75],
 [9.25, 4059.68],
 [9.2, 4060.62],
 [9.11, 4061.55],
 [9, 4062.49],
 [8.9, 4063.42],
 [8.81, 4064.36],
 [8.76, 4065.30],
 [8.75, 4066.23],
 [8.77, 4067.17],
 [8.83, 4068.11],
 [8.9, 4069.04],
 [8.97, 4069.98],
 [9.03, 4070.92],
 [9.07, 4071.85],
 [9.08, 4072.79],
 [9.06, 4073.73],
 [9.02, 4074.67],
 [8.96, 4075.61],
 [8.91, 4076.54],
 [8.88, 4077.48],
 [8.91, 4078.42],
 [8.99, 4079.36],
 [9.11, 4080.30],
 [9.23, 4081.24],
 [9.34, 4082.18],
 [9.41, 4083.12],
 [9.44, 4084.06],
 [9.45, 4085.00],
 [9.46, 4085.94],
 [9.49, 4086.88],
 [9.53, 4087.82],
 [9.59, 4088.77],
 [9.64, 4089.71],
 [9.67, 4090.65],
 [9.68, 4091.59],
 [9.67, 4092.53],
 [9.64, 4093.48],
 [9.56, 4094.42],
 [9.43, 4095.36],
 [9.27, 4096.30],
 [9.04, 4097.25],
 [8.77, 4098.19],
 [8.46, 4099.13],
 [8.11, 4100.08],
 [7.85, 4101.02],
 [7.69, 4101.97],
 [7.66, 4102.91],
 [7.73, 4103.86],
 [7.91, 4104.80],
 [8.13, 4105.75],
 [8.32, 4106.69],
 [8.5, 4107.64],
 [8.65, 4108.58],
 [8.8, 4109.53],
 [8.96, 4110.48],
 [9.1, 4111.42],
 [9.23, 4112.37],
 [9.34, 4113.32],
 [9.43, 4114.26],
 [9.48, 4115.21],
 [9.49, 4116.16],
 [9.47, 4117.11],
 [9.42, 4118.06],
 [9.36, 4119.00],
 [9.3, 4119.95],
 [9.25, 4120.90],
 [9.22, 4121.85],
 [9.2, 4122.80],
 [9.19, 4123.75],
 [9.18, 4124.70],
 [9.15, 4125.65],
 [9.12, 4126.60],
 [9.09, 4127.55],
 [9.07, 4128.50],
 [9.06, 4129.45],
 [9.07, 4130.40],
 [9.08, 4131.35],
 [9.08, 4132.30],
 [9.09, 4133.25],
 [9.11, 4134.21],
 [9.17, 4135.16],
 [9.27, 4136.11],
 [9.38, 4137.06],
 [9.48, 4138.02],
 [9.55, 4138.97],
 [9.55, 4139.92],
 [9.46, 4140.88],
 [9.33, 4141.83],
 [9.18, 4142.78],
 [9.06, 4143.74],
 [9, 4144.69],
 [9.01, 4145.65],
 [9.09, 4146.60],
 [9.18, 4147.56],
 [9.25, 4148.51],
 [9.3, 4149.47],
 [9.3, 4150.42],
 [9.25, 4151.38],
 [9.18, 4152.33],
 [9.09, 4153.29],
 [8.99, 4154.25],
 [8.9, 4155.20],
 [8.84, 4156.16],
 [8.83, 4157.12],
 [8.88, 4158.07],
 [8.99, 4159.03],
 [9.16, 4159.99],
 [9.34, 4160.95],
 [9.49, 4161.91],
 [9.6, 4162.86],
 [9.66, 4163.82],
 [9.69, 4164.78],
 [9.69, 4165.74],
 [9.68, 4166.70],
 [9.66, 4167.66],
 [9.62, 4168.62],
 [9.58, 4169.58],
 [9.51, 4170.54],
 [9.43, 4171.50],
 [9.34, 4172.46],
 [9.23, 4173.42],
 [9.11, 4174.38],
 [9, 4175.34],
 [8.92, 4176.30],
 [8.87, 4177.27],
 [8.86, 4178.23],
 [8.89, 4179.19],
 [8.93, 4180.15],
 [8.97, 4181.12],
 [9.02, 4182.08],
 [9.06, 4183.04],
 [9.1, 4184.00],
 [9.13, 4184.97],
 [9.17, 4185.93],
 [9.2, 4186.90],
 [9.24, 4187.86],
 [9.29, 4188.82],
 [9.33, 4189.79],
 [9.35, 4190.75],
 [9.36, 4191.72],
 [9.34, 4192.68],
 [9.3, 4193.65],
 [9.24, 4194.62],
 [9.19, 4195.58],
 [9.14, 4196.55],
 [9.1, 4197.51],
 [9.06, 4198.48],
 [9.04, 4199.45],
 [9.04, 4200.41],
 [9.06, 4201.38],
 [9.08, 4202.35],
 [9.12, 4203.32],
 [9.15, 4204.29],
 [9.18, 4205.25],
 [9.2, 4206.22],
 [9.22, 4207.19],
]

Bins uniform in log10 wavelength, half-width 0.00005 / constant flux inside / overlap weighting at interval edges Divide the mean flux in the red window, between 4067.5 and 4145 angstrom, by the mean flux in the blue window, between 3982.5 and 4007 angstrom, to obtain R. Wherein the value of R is 1.00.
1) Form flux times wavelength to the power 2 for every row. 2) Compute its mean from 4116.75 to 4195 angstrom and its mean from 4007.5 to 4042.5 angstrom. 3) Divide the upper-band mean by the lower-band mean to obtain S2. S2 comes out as 1.1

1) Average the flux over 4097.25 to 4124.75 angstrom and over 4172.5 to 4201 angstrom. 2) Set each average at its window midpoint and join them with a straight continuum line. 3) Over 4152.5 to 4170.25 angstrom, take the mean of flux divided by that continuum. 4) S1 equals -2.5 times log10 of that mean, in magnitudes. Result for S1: -0.04 mag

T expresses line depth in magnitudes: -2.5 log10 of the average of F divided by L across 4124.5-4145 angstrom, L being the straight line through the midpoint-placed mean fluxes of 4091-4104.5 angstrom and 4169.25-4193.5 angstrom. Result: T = -0.03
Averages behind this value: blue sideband 8.75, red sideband 9.17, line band 9.21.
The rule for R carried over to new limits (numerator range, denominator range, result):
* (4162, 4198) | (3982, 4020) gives 1.02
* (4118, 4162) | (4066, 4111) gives 1.03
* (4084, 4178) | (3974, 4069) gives 1.02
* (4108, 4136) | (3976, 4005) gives 1.04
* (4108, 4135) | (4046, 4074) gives 1.02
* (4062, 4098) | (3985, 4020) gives 1.01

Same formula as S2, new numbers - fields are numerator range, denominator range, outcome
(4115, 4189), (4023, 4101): 1.06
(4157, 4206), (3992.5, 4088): 1.09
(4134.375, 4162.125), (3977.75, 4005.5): 1.11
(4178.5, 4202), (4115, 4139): 1.02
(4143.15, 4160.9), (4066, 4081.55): 1.05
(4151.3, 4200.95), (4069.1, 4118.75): 1.06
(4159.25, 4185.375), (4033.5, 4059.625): 1.09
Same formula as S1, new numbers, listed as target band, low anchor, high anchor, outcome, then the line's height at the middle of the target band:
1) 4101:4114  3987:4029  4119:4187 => 0.09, 9.19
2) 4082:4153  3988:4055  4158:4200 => 0.01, 9.19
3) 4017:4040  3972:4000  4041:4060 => -0.05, 8.77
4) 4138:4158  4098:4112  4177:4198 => -0.05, 8.74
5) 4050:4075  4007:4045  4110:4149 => 0.01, 9.15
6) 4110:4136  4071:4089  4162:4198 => 0.00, 9.23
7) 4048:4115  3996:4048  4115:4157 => 0.02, 9.14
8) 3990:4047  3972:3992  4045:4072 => -0.08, 8.45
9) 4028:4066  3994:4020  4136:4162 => 0.01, 9.12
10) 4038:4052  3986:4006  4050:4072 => 0.02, 9.09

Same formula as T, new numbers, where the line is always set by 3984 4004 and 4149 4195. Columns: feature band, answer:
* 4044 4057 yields 0.02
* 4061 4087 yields 0.01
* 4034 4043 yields 0.00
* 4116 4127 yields -0.01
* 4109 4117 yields 0.00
